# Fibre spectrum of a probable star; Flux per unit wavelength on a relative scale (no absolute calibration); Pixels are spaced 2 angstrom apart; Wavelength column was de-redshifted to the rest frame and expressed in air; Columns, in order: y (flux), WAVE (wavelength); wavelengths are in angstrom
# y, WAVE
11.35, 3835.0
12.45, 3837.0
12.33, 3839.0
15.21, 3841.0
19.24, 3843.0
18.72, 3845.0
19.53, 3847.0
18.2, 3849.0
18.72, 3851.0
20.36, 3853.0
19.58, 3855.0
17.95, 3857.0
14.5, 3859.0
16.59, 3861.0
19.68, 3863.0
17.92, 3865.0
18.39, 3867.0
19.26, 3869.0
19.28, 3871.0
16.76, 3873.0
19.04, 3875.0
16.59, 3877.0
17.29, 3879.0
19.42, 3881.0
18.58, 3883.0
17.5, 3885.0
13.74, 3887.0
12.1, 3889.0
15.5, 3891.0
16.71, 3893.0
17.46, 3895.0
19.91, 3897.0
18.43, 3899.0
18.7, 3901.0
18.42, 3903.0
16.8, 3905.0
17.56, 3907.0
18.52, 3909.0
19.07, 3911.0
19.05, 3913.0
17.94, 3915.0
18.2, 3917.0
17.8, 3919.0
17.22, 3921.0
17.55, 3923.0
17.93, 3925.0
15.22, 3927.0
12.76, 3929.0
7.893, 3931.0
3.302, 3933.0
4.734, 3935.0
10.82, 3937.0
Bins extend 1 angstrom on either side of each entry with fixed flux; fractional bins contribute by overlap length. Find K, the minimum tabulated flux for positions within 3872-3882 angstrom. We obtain 16.59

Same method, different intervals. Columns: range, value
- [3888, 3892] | 12.1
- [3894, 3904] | 17.46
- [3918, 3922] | 17.22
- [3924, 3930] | 12.76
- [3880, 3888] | 13.74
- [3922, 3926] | 17.55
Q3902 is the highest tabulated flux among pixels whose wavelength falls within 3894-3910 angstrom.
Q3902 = 19.91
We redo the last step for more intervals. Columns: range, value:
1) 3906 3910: 18.52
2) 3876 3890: 19.42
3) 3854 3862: 19.58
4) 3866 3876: 19.28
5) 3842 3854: 20.36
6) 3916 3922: 18.2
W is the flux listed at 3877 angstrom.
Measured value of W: 16.59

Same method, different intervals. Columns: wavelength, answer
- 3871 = 19.28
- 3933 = 3.302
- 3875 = 19.04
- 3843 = 19.24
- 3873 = 16.76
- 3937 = 10.82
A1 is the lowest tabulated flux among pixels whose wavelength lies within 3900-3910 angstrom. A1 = 16.8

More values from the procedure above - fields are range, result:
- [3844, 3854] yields 18.2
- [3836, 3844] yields 12.33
